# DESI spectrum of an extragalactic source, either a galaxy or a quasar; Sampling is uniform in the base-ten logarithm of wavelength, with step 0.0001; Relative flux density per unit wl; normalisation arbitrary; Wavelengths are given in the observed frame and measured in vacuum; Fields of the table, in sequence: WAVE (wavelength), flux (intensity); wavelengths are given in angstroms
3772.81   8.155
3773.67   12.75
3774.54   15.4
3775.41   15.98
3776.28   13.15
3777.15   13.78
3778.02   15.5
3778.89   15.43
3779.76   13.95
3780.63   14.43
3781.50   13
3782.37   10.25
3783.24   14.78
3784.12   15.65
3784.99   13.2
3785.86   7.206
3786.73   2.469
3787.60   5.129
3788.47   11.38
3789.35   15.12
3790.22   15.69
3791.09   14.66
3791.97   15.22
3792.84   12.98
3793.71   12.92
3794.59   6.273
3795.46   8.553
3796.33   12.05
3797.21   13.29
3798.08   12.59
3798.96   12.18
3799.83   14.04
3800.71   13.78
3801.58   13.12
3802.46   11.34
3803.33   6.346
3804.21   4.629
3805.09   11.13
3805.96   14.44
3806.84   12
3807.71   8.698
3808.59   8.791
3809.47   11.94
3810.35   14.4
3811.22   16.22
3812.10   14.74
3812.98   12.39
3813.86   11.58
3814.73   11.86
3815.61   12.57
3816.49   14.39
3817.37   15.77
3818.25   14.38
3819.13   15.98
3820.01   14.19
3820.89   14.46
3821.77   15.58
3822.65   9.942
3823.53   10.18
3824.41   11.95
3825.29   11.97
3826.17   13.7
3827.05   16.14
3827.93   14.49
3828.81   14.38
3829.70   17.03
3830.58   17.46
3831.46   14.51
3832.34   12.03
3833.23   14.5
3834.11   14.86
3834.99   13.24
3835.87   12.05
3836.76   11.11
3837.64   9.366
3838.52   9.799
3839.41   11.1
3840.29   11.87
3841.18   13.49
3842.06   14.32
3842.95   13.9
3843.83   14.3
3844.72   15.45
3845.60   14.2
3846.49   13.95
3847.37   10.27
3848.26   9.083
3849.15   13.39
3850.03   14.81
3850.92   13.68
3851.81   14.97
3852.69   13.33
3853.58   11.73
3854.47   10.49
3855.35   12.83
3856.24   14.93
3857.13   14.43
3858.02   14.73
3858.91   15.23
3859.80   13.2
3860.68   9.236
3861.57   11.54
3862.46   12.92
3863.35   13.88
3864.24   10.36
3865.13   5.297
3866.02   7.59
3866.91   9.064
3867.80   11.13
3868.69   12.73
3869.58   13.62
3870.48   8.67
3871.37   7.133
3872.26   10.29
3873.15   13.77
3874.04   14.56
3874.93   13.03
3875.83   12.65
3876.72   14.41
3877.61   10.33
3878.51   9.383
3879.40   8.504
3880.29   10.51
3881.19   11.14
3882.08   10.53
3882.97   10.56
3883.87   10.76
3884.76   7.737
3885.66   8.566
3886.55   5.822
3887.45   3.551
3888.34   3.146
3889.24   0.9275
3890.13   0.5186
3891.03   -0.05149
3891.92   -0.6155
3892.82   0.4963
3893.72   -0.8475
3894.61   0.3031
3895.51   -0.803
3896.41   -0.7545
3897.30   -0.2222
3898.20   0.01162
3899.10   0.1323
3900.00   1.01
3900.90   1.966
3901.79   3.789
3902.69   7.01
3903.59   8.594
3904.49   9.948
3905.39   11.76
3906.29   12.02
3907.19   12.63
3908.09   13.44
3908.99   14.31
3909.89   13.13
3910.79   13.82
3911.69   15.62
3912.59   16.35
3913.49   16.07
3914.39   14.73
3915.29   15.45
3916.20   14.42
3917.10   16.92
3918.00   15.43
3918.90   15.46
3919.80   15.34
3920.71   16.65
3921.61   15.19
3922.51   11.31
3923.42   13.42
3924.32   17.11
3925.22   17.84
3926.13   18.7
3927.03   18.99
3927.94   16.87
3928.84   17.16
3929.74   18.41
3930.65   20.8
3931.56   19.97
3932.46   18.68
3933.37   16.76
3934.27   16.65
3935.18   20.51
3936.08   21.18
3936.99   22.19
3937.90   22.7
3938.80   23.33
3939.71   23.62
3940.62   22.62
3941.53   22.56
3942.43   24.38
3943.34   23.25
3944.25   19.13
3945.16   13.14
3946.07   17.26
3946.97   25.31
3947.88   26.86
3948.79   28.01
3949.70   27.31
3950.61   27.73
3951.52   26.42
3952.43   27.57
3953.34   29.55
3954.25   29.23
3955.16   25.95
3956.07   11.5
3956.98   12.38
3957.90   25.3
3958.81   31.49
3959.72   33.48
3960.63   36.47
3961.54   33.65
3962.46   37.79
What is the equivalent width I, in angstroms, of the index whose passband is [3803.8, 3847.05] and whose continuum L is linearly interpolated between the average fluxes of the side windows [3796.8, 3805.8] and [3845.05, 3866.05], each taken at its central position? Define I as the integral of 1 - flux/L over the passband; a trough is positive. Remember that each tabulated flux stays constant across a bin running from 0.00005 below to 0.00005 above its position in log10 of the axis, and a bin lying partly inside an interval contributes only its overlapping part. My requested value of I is -4.6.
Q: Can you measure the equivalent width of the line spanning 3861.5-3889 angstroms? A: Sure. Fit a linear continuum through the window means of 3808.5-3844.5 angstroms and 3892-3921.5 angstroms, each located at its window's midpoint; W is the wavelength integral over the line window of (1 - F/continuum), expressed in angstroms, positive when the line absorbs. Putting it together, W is 2.1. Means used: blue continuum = 13.4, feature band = 10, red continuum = 9.15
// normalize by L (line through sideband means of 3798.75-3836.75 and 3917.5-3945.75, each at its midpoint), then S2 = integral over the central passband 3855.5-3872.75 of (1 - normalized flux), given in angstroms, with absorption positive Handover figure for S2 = 4.38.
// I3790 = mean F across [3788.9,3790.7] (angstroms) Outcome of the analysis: 15.4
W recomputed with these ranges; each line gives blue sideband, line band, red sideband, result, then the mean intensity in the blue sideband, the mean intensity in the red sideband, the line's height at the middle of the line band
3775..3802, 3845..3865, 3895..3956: 2.26 angstroms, 12.5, 16.4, 14.4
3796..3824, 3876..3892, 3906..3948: 8.62 angstroms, 12.5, 17.8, 15.8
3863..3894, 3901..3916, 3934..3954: 3.11 angstroms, 8.28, 23.4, 15.2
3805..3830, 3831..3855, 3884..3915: -3.64 angstroms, 13.3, 6.4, 11.2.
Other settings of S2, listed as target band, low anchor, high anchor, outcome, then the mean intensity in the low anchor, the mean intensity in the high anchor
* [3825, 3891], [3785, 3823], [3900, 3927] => 5.57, 12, 13.3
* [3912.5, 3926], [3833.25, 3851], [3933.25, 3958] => 3.09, 12.7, 22.6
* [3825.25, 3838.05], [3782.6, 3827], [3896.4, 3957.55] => -0.67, 12.2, 16.7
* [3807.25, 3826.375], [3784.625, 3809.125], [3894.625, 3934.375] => -2.89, 11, 12.4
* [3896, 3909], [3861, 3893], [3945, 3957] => 7.59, 8.8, 24.1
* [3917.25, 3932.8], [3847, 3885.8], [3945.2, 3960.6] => 3.00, 11.5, 25.3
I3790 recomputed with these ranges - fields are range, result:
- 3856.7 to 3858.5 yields 14.6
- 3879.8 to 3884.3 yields 10.7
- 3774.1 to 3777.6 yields 14.6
